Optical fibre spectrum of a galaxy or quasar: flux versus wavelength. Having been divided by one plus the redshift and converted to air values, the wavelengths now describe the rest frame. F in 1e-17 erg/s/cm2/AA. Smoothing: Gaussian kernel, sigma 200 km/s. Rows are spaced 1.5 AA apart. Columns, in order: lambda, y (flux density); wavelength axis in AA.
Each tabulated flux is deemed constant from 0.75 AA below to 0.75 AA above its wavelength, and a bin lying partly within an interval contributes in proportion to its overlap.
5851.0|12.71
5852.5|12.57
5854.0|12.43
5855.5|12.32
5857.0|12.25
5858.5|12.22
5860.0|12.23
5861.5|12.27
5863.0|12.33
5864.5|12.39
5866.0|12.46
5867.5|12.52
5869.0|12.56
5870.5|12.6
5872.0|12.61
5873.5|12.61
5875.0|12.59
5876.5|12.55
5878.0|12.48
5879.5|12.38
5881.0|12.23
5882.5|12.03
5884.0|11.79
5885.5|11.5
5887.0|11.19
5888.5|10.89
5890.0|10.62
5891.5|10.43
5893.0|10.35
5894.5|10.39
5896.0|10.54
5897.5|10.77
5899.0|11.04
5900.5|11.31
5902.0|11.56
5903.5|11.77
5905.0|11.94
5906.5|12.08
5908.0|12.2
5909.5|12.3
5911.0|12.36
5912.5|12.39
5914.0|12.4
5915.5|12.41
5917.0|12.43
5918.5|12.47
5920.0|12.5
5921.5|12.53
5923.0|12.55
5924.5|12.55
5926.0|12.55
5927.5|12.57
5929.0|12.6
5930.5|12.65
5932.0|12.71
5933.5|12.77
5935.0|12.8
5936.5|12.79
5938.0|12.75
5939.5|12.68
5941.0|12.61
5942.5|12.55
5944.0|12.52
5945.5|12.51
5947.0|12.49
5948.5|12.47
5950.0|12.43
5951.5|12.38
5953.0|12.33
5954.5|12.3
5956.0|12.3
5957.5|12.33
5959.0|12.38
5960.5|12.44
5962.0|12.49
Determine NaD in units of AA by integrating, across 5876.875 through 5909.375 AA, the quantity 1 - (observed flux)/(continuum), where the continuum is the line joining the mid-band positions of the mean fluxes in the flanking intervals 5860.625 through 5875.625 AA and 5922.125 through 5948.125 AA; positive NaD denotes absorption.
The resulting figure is 2.9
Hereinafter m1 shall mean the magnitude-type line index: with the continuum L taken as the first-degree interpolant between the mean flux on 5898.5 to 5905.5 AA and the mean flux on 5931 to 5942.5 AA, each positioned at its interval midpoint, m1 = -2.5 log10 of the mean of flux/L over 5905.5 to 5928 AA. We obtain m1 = -0.03 mag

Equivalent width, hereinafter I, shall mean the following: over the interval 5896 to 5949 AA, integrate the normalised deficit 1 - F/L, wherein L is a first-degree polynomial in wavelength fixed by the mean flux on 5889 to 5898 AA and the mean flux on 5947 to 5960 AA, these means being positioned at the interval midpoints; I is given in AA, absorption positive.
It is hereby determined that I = -4.1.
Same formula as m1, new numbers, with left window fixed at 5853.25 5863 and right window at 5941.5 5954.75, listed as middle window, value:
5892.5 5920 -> 0.06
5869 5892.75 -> 0.04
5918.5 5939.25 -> -0.02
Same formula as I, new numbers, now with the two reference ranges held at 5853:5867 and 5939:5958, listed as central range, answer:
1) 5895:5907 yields 1.0 AA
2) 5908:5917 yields 0.0 AA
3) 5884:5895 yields 1.4 AA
